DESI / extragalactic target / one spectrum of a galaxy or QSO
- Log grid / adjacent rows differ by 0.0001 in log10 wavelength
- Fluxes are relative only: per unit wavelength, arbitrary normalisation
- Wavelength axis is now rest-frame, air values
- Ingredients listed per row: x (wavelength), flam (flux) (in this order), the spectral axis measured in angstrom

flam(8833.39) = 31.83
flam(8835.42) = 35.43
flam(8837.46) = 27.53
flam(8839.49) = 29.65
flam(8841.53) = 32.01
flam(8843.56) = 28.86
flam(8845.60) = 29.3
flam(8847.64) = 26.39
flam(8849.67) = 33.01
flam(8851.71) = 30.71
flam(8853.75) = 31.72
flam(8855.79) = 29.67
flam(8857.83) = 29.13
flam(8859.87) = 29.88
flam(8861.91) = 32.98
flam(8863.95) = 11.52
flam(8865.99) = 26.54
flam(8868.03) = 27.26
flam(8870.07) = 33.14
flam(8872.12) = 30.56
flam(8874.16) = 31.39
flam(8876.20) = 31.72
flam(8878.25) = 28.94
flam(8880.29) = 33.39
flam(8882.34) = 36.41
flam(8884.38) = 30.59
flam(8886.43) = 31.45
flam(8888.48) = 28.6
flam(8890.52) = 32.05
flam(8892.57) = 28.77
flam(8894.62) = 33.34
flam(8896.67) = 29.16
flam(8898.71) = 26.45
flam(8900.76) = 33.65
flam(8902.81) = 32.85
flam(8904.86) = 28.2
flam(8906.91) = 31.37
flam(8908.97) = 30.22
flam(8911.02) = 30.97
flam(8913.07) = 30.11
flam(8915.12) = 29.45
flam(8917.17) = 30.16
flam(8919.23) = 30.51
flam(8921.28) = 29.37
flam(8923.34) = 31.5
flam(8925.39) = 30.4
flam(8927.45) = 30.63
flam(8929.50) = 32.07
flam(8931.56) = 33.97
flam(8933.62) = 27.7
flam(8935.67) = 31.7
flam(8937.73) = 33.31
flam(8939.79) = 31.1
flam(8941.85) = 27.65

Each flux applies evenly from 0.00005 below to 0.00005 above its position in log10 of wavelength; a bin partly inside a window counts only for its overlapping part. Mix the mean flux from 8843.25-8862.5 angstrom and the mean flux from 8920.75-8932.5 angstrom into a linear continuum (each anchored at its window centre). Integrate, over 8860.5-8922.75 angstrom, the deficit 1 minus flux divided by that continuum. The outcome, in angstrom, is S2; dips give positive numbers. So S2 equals 1.5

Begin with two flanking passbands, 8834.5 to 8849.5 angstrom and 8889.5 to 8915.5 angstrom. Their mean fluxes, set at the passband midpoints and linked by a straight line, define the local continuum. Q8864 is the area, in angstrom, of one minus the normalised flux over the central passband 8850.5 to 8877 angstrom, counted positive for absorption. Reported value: 1.1 angstrom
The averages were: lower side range 30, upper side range 30.5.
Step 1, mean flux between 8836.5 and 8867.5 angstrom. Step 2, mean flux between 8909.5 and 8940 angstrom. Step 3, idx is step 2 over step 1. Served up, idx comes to 1.1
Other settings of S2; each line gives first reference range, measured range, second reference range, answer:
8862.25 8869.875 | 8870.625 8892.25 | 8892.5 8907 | -3.63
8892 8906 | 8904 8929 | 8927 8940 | 0.57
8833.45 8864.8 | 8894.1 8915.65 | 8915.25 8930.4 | -0.14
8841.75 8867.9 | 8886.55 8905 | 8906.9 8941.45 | -0.43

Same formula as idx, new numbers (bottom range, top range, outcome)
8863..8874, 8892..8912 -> 1.16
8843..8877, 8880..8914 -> 1.07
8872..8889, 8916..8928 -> 0.96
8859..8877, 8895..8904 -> 1.09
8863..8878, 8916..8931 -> 1.11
